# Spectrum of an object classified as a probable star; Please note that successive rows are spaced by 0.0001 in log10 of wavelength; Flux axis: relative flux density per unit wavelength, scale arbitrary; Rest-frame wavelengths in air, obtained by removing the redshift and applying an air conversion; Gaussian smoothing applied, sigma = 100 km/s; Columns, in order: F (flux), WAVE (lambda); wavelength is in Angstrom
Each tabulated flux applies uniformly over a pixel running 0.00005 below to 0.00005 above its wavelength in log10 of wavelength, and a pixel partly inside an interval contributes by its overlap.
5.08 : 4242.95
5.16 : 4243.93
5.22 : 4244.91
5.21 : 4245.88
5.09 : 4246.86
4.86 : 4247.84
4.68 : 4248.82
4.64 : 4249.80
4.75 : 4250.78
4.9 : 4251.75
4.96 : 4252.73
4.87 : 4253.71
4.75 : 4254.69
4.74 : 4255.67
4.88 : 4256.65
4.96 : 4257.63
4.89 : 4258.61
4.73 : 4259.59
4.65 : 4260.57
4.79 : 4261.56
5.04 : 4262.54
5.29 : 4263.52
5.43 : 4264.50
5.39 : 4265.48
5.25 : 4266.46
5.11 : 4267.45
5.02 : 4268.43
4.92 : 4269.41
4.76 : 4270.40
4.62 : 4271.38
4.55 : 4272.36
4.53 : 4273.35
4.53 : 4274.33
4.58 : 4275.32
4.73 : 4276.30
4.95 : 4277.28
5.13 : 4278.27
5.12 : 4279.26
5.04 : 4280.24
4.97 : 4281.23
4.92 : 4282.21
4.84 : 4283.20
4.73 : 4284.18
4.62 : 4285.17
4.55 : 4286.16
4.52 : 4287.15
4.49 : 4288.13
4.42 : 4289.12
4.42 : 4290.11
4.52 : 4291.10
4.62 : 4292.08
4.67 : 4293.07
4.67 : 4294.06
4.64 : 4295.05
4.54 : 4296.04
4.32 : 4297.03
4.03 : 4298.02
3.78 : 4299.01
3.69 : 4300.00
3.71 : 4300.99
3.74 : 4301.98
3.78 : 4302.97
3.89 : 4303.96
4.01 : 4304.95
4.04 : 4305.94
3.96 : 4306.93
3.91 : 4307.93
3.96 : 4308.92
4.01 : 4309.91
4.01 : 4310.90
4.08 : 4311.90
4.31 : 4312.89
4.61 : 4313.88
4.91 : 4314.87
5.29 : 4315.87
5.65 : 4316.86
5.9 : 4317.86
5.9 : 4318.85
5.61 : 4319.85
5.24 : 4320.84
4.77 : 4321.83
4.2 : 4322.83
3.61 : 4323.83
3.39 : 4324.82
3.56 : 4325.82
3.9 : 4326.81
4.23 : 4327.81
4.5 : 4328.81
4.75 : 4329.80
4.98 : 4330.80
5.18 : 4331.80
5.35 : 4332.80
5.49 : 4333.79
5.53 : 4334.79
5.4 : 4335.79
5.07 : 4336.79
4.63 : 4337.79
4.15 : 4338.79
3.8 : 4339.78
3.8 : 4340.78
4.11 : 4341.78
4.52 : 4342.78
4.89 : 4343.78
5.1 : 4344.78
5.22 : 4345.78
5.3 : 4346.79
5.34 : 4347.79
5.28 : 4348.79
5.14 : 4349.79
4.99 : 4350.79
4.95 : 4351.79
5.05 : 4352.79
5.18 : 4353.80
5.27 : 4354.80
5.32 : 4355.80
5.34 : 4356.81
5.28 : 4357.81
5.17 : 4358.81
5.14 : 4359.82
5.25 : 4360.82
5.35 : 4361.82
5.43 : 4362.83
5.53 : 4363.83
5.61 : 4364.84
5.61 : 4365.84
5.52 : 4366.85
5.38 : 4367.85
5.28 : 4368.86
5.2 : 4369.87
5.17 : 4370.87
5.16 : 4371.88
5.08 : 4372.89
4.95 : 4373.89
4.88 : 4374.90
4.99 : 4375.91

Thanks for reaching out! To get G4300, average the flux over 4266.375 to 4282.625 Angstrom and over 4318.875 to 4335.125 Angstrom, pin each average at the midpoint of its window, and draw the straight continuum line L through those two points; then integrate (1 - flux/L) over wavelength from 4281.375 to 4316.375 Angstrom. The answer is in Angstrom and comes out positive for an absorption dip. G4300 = 3.3 Angstrom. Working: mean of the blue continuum 4.86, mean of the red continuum 4.67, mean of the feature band 4.33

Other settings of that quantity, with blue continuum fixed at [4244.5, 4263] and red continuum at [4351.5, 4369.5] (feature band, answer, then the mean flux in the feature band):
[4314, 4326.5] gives 0.81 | 4.82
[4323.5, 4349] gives 2.74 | 4.66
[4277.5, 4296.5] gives 1.13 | 4.71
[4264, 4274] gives -0.03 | 4.95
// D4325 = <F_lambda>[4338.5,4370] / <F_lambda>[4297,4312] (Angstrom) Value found 1.30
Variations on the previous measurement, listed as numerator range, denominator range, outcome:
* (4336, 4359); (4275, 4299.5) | 1.06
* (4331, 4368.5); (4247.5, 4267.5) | 1.03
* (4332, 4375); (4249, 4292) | 1.06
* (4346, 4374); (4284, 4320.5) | 1.18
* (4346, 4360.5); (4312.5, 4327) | 1.10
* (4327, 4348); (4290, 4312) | 1.16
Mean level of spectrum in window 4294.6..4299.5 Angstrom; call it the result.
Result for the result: 4.26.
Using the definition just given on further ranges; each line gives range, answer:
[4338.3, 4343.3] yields 4.09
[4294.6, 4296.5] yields 4.59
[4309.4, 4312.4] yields 4.03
